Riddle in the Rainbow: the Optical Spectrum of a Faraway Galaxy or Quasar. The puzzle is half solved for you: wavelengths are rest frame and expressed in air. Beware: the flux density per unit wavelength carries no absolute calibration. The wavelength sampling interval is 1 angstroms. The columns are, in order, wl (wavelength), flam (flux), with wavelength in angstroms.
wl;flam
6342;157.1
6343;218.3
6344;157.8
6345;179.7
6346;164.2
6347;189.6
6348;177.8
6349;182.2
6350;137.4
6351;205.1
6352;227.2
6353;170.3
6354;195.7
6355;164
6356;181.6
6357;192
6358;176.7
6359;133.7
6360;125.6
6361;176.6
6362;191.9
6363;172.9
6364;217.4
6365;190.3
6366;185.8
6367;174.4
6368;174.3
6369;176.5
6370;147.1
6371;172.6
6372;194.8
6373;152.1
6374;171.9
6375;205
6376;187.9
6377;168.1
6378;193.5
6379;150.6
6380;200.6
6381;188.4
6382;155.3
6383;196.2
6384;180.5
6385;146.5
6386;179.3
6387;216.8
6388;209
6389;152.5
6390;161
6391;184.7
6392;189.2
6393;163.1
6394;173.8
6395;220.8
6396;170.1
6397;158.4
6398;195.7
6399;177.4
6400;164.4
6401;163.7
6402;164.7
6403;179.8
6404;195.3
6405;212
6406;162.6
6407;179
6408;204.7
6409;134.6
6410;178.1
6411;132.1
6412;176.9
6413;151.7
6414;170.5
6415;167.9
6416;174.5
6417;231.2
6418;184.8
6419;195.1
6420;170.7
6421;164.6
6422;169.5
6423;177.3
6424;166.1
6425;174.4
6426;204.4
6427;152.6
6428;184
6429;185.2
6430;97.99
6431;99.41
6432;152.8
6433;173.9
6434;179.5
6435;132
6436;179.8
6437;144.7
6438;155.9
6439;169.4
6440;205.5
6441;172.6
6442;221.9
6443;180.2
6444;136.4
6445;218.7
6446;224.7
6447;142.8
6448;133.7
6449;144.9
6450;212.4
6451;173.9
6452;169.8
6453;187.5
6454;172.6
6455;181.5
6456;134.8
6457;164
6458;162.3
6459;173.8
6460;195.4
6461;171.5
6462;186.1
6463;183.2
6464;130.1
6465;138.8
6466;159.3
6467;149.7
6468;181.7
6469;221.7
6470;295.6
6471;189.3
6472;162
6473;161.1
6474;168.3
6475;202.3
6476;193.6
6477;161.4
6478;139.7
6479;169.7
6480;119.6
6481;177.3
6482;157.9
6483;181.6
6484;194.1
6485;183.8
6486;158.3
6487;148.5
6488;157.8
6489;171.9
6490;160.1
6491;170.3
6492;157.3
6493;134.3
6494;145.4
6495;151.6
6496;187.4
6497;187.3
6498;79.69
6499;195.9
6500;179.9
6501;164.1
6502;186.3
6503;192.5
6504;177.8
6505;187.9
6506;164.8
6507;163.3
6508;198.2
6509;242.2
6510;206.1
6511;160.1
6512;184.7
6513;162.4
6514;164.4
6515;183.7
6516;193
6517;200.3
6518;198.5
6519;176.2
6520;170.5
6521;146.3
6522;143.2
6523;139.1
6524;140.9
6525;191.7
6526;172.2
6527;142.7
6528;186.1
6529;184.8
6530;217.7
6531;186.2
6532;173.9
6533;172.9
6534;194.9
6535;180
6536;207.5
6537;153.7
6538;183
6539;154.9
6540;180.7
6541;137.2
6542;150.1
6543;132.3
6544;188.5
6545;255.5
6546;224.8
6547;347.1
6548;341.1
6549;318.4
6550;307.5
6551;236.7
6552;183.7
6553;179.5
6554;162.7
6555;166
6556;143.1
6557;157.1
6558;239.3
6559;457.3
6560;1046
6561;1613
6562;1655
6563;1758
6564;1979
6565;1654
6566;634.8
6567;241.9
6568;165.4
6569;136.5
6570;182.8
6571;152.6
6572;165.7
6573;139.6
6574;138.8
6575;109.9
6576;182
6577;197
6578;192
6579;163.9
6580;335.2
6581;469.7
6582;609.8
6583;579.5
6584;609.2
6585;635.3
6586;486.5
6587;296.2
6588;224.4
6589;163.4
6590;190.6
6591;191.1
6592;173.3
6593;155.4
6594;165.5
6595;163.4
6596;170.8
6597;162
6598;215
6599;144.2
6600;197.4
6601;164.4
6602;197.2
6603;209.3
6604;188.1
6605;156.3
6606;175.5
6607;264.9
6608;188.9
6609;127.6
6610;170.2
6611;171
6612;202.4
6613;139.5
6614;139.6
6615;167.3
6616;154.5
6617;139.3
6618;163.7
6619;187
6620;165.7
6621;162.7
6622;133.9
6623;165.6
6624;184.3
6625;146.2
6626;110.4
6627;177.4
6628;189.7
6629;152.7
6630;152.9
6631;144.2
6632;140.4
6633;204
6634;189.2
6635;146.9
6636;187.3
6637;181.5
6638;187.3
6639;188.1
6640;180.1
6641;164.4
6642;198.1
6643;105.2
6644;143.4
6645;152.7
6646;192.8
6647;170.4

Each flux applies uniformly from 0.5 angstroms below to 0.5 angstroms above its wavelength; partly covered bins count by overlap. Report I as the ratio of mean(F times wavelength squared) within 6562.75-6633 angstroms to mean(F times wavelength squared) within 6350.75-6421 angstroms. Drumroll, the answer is 1.66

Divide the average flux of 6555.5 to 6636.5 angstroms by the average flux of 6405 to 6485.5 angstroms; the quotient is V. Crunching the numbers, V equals 1.86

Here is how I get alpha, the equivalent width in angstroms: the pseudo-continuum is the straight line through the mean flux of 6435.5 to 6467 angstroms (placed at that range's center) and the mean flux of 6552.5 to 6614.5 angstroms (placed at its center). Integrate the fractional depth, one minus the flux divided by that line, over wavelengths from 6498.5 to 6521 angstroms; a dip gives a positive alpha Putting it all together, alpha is 6.5 angstroms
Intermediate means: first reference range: 172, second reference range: 368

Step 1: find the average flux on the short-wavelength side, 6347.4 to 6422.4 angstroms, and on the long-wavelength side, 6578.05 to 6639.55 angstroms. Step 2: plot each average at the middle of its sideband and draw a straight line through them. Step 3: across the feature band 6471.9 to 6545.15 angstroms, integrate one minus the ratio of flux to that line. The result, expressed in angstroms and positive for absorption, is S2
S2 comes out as 9.7 angstroms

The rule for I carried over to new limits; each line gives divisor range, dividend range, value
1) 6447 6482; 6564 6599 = 1.98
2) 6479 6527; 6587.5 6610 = 1.10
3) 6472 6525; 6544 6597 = 2.49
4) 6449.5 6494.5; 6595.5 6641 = 1.04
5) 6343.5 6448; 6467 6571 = 1.62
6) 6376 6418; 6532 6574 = 2.46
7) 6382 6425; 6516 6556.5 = 1.13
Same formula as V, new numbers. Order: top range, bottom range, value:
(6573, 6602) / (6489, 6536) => 1.51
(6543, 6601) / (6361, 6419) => 2.21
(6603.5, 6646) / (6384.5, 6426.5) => 0.94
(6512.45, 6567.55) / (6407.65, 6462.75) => 2.11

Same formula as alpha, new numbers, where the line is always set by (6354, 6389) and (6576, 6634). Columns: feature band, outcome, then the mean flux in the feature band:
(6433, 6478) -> 4.0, 175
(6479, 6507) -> 4.6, 166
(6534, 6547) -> 1.3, 186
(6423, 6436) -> 1.9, 160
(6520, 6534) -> 2.3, 170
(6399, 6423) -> 1.2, 175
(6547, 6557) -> -1.0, 229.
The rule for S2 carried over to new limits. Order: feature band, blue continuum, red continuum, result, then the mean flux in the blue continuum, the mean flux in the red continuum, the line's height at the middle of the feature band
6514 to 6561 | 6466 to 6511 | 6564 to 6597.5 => 6.2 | 174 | 335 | 260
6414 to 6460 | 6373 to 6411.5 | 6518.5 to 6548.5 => 2.3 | 178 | 186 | 180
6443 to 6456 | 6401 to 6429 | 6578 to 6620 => 1.0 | 176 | 238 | 188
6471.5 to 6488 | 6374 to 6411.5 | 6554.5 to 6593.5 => 8.0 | 178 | 482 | 324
